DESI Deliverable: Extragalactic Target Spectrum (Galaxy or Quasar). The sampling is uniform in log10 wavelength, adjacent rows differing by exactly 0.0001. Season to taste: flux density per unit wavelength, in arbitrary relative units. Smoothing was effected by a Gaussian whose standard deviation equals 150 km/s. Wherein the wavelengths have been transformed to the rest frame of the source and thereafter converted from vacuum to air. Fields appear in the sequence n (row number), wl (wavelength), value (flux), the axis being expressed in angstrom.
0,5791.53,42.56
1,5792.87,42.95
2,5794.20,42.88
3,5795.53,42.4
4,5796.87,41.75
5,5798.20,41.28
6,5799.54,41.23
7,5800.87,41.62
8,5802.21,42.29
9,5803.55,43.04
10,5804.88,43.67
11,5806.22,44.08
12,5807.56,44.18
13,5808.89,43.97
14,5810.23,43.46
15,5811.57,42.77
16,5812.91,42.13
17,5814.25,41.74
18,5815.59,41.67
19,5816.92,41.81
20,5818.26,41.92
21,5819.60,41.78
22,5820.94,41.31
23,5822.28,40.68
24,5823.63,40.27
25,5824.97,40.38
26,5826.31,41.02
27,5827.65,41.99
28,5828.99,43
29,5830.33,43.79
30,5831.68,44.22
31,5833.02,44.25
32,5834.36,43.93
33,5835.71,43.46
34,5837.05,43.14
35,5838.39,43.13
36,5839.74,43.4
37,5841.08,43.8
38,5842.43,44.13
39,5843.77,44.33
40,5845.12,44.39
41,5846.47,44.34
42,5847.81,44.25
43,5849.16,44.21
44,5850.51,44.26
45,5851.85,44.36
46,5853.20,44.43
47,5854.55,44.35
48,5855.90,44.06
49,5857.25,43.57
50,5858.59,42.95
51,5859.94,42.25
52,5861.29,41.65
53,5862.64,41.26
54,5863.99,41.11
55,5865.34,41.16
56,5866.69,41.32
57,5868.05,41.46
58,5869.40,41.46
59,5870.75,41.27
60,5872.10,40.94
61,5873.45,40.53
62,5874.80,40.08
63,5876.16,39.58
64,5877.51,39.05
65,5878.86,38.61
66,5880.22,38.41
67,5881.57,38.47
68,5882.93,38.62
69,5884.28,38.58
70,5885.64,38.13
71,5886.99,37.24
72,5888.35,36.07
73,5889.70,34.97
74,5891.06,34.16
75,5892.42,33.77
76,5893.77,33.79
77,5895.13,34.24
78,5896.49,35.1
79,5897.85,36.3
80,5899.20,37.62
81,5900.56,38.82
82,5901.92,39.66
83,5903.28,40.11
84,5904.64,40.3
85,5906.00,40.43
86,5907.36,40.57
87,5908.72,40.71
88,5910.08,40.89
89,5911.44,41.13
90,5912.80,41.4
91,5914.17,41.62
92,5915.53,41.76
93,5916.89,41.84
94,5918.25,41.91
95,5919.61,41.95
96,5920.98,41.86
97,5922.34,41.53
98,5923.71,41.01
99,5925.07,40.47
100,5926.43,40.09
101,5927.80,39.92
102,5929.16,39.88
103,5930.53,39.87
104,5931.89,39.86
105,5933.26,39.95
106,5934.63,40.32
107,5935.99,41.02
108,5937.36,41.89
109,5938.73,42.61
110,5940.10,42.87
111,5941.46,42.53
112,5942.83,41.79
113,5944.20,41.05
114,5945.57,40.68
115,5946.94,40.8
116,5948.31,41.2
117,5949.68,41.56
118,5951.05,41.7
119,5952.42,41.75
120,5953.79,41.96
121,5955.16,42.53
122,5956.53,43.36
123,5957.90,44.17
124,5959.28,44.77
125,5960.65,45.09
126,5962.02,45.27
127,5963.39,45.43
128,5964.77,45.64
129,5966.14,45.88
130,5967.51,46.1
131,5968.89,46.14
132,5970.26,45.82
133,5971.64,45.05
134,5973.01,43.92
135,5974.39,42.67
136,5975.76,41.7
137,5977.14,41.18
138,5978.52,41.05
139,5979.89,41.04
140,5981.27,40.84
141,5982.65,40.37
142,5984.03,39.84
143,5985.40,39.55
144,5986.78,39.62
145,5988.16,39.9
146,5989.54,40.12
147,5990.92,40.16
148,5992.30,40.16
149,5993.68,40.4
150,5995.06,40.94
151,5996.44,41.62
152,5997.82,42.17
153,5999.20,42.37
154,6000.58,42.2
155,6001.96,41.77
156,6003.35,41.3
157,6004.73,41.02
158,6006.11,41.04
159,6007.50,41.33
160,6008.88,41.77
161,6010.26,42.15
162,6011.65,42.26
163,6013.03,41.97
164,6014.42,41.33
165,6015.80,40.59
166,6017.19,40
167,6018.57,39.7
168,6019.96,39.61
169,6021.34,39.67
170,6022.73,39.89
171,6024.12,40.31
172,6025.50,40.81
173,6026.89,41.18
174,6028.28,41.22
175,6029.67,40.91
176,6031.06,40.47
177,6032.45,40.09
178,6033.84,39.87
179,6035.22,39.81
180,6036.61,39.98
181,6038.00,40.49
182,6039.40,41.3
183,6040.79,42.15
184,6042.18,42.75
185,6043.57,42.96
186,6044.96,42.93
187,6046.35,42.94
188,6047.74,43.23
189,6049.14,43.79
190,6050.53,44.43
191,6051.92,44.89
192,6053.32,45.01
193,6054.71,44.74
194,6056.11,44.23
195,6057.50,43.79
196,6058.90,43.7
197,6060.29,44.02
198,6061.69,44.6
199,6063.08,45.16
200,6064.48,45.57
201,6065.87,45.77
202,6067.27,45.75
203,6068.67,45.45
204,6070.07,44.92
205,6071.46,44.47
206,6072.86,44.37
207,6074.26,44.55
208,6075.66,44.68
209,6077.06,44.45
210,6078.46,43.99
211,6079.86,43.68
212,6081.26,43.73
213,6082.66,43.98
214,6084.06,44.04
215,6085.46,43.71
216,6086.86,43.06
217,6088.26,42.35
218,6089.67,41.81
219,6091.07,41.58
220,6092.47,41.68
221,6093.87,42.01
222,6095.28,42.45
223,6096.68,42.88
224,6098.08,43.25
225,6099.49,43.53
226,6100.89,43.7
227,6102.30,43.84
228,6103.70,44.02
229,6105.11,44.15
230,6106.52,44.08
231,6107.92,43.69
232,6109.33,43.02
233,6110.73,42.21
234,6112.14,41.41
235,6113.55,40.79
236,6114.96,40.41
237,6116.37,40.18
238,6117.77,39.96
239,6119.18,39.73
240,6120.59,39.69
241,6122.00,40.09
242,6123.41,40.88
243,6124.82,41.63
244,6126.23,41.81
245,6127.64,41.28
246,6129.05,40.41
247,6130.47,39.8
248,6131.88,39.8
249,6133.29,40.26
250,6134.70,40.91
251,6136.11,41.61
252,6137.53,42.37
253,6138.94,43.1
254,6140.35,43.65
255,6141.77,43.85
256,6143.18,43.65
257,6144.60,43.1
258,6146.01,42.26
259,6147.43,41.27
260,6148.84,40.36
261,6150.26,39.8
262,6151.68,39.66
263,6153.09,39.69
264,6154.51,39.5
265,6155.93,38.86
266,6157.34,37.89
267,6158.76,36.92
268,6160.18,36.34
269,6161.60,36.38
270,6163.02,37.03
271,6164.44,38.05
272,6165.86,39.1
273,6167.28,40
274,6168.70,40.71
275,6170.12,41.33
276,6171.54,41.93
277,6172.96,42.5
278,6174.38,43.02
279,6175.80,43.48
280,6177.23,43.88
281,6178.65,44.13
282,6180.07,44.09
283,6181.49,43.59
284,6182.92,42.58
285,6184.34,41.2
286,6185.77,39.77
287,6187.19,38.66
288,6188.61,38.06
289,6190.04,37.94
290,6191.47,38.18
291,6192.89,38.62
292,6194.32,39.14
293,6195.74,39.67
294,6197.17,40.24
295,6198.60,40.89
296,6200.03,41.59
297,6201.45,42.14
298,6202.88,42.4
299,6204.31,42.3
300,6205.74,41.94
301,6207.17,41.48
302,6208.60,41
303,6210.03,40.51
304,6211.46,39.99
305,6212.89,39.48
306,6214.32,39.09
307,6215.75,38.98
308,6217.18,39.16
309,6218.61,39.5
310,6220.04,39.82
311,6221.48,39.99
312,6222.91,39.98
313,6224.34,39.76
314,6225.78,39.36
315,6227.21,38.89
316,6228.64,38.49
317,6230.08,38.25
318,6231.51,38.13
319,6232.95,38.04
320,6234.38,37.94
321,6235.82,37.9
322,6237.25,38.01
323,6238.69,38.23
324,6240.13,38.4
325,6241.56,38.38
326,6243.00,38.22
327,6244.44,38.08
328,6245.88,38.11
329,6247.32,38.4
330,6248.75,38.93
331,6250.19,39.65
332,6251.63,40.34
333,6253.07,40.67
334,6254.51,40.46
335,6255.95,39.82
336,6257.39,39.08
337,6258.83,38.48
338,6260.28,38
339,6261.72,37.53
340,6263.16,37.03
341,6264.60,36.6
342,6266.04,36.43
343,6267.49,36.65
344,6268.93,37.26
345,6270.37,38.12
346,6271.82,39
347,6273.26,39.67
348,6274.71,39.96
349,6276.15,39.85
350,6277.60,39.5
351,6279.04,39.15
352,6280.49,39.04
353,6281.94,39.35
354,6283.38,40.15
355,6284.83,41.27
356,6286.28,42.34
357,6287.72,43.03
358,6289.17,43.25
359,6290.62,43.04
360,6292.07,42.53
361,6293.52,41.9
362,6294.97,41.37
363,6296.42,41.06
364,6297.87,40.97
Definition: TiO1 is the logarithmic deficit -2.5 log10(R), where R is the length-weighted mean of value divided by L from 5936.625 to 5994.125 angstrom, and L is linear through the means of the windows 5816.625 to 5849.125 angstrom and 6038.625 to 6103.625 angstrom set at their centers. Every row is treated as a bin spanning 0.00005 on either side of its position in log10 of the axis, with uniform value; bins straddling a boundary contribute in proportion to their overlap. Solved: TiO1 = 0.02 mag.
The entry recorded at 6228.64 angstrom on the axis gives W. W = 38.49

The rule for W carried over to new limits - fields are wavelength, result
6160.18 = 36.34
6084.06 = 44.04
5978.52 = 41.05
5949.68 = 41.56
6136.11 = 41.61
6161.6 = 36.38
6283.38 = 40.15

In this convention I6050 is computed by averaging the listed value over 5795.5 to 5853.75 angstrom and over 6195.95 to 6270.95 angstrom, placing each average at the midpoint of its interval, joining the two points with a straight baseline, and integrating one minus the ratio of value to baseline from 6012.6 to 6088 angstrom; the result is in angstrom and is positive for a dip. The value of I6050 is -3.60 angstrom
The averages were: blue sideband 42.9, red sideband 39.2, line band 42.8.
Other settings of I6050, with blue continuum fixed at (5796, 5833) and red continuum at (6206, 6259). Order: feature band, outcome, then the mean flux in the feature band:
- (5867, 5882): 0.6 angstrom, 40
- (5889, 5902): 1.9 angstrom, 35.7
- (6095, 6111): -1.3 angstrom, 43.5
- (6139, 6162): -0.3 angstrom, 40.3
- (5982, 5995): 0.3 angstrom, 40.1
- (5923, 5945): 0.2 angstrom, 40.9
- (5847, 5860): -0.6 angstrom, 44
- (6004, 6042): 0.0 angstrom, 40.8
